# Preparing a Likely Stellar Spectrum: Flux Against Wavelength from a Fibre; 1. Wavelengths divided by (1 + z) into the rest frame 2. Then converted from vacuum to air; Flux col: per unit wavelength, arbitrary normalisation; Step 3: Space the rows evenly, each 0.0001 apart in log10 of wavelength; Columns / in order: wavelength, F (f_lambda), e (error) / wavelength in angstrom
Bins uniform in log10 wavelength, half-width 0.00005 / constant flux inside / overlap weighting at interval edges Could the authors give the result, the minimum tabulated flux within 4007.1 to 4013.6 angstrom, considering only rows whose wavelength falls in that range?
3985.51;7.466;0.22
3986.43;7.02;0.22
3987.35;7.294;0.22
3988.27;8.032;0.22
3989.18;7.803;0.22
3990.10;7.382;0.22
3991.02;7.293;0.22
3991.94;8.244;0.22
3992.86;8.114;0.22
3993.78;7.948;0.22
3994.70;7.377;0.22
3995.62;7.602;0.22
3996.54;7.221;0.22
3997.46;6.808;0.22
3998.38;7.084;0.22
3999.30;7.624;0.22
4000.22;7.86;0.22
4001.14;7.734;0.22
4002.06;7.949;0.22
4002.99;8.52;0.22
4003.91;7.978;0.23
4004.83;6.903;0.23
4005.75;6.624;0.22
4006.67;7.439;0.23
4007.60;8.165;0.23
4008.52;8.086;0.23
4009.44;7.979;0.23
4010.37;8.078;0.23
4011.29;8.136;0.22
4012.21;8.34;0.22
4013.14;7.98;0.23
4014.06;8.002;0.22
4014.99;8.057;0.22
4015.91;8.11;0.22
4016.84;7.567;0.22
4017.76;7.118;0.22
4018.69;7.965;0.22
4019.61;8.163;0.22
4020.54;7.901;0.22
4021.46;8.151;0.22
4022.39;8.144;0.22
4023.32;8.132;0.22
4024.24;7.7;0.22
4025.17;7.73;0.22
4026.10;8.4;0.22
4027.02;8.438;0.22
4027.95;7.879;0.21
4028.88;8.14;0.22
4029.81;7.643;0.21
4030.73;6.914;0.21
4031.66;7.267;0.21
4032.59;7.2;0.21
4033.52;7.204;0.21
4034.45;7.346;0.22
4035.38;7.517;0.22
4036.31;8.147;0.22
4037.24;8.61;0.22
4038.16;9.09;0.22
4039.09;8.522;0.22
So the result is 7.979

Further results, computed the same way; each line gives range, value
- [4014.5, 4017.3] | 7.567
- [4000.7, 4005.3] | 6.903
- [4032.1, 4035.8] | 7.2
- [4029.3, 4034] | 6.914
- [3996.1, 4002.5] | 6.808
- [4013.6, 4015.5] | 8.002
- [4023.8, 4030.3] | 7.643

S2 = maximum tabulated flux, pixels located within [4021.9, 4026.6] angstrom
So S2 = 8.4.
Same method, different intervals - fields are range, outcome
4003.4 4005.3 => 7.978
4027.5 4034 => 8.14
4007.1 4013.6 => 8.34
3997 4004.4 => 8.52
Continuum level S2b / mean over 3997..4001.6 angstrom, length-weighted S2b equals 7.43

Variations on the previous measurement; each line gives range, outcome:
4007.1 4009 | 8.11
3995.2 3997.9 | 7.21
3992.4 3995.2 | 7.81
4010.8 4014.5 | 8.13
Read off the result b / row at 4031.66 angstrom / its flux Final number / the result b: 7.267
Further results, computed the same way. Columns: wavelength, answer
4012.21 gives 8.34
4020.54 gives 7.901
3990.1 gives 7.382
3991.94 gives 8.244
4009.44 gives 7.979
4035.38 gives 7.517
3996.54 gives 7.221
